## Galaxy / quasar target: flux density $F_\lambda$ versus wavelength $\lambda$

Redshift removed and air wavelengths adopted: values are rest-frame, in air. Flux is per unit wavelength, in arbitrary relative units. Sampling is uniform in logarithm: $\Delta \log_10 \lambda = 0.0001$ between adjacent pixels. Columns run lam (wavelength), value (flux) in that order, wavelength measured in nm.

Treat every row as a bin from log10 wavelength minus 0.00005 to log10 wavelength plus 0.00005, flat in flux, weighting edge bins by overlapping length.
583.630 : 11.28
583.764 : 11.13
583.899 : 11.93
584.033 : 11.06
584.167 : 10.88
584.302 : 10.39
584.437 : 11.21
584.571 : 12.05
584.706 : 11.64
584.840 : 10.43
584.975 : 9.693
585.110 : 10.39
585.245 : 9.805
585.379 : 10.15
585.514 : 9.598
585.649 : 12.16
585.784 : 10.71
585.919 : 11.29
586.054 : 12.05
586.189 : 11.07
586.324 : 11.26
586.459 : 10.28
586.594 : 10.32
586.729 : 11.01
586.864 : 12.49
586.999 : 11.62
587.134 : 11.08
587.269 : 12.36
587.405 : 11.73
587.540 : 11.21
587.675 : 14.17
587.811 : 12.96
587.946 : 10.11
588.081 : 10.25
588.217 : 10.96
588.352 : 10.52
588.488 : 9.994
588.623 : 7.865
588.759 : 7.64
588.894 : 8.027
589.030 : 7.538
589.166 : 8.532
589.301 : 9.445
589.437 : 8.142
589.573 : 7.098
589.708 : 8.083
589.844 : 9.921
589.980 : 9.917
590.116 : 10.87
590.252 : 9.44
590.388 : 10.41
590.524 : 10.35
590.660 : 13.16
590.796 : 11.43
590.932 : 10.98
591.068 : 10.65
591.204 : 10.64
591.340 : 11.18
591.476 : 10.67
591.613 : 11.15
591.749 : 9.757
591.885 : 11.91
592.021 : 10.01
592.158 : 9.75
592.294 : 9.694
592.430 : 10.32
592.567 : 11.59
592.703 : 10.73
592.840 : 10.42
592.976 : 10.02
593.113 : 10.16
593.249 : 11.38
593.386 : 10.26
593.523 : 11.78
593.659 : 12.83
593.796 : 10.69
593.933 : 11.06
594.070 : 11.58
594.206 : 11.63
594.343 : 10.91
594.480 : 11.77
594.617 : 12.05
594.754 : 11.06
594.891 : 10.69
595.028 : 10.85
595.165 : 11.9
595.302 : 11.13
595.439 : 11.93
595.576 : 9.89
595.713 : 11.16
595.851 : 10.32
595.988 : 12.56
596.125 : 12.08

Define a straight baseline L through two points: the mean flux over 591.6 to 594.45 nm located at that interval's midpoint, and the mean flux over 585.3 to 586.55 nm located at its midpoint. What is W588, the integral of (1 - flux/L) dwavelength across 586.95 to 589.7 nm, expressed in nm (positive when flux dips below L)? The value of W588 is 0.23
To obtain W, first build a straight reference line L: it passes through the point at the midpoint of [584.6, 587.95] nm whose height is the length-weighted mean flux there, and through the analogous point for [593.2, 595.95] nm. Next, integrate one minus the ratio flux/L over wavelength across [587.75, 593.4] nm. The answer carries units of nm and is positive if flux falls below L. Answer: 0.58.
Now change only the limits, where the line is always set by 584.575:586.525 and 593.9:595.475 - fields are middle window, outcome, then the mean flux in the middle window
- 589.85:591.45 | 0.05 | 10.8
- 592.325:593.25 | 0.06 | 10.6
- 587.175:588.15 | -0.08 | 11.8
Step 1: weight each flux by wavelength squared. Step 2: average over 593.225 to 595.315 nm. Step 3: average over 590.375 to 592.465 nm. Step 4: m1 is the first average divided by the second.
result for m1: 1.06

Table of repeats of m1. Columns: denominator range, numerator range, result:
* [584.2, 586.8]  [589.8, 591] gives 1.01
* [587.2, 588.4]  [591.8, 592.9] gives 0.92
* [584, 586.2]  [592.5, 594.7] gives 1.06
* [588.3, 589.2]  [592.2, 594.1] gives 1.29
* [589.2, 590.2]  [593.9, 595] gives 1.27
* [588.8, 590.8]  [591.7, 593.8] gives 1.15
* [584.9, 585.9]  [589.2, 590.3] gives 0.89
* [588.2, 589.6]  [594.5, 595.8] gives 1.32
